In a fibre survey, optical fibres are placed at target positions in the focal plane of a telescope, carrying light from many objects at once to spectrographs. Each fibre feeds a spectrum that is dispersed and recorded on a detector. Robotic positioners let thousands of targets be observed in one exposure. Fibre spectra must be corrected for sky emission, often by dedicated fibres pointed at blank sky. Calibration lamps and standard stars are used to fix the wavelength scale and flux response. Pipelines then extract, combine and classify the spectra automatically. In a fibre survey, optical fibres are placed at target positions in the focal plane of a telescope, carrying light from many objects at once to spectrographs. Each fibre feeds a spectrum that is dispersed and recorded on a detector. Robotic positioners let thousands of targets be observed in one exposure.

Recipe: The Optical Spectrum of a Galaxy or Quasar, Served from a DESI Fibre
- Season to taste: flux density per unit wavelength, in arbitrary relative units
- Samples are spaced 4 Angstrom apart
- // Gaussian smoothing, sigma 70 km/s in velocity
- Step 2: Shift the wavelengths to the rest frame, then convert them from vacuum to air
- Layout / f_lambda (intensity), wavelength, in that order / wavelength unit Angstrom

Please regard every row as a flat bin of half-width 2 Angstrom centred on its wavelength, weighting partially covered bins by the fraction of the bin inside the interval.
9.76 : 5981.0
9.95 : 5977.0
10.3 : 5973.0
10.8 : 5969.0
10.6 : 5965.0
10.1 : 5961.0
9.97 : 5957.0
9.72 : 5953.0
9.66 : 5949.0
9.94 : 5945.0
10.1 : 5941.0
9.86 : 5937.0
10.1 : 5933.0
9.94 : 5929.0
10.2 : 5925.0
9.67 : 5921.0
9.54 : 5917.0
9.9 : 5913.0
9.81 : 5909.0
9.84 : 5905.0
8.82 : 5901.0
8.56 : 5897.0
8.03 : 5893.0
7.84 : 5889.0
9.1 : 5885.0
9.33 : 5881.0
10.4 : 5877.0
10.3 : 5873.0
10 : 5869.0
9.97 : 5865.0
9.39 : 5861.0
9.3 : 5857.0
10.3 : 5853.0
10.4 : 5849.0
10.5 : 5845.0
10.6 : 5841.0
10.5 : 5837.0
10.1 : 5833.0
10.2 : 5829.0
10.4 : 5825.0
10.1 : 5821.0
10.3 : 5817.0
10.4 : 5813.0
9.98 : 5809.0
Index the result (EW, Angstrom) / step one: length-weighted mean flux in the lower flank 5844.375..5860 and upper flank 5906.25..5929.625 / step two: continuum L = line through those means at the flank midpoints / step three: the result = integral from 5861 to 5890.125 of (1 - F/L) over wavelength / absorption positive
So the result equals 1.1 Angstrom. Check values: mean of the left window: 10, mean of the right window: 9.84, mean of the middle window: 9.6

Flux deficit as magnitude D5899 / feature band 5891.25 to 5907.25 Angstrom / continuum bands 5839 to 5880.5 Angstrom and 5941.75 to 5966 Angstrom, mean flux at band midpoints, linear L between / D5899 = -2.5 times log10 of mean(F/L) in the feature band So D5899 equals 0.14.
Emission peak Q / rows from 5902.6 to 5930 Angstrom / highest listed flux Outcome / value 10.2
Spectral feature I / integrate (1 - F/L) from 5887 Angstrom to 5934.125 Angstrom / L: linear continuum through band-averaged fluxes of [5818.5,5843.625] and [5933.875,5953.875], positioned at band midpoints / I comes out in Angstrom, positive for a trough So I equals 3.1 Angstrom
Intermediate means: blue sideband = 10.3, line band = 9.34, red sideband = 9.88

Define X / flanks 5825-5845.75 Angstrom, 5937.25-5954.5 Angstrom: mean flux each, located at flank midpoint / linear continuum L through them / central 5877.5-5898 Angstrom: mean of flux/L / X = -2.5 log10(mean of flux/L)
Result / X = 0.16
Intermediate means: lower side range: 10.4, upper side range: 9.86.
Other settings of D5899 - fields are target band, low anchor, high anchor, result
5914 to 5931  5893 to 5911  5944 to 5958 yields -0.05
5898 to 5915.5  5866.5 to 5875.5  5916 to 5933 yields 0.05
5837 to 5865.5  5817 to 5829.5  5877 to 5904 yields -0.05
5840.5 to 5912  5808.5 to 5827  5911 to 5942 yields 0.06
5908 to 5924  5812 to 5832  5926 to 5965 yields 0.03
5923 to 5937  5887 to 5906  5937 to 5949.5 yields -0.06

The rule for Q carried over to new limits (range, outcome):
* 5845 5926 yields 10.5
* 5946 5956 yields 9.72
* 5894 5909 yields 9.84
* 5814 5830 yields 10.4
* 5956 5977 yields 10.8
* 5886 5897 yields 8.56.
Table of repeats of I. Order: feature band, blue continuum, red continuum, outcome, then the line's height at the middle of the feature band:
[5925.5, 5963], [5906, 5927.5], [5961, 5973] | 0.98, 10.2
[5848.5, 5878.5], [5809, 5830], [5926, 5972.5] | 0.63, 10.2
